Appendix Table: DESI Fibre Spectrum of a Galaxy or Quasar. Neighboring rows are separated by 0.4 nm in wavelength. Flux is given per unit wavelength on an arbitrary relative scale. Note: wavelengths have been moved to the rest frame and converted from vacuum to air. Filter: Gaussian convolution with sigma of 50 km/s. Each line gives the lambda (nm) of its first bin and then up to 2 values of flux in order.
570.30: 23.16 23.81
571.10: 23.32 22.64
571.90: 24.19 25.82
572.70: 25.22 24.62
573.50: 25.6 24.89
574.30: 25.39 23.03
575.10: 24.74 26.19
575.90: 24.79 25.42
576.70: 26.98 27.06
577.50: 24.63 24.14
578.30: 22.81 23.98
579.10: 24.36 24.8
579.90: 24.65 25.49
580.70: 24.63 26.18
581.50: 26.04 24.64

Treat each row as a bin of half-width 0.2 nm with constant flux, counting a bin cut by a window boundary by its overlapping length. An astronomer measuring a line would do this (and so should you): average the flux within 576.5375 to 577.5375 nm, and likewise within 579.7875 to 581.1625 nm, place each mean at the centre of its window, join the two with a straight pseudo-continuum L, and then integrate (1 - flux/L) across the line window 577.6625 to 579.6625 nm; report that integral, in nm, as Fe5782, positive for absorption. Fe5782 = 0.142 nm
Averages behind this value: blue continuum 26.5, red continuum 25.2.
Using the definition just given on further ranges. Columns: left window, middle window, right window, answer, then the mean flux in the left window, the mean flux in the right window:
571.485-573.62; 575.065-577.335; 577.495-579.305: -0.16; 24.8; 23.9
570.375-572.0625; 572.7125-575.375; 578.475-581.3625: -0.10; 23.4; 24.9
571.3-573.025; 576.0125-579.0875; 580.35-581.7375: 0.02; 24.5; 25.6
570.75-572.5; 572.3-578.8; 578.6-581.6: -0.15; 24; 25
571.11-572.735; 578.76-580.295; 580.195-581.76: 0.04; 24.3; 25.6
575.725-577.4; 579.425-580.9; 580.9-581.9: 0.05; 26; 25.8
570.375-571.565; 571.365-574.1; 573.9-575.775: -0.09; 23.3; 24.8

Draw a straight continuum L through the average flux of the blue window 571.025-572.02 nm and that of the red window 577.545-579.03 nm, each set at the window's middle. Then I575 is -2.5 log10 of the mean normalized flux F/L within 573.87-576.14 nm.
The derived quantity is -0.06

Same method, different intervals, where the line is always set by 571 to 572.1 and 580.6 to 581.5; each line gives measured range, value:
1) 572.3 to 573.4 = -0.065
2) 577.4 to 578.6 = 0.049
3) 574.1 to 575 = -0.008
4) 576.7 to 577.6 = -0.065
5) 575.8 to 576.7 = -0.046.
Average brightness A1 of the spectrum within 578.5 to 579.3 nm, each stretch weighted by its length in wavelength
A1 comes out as 24.2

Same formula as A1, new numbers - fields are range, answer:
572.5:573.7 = 25.1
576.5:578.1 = 25.7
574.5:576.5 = 24.8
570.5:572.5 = 24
